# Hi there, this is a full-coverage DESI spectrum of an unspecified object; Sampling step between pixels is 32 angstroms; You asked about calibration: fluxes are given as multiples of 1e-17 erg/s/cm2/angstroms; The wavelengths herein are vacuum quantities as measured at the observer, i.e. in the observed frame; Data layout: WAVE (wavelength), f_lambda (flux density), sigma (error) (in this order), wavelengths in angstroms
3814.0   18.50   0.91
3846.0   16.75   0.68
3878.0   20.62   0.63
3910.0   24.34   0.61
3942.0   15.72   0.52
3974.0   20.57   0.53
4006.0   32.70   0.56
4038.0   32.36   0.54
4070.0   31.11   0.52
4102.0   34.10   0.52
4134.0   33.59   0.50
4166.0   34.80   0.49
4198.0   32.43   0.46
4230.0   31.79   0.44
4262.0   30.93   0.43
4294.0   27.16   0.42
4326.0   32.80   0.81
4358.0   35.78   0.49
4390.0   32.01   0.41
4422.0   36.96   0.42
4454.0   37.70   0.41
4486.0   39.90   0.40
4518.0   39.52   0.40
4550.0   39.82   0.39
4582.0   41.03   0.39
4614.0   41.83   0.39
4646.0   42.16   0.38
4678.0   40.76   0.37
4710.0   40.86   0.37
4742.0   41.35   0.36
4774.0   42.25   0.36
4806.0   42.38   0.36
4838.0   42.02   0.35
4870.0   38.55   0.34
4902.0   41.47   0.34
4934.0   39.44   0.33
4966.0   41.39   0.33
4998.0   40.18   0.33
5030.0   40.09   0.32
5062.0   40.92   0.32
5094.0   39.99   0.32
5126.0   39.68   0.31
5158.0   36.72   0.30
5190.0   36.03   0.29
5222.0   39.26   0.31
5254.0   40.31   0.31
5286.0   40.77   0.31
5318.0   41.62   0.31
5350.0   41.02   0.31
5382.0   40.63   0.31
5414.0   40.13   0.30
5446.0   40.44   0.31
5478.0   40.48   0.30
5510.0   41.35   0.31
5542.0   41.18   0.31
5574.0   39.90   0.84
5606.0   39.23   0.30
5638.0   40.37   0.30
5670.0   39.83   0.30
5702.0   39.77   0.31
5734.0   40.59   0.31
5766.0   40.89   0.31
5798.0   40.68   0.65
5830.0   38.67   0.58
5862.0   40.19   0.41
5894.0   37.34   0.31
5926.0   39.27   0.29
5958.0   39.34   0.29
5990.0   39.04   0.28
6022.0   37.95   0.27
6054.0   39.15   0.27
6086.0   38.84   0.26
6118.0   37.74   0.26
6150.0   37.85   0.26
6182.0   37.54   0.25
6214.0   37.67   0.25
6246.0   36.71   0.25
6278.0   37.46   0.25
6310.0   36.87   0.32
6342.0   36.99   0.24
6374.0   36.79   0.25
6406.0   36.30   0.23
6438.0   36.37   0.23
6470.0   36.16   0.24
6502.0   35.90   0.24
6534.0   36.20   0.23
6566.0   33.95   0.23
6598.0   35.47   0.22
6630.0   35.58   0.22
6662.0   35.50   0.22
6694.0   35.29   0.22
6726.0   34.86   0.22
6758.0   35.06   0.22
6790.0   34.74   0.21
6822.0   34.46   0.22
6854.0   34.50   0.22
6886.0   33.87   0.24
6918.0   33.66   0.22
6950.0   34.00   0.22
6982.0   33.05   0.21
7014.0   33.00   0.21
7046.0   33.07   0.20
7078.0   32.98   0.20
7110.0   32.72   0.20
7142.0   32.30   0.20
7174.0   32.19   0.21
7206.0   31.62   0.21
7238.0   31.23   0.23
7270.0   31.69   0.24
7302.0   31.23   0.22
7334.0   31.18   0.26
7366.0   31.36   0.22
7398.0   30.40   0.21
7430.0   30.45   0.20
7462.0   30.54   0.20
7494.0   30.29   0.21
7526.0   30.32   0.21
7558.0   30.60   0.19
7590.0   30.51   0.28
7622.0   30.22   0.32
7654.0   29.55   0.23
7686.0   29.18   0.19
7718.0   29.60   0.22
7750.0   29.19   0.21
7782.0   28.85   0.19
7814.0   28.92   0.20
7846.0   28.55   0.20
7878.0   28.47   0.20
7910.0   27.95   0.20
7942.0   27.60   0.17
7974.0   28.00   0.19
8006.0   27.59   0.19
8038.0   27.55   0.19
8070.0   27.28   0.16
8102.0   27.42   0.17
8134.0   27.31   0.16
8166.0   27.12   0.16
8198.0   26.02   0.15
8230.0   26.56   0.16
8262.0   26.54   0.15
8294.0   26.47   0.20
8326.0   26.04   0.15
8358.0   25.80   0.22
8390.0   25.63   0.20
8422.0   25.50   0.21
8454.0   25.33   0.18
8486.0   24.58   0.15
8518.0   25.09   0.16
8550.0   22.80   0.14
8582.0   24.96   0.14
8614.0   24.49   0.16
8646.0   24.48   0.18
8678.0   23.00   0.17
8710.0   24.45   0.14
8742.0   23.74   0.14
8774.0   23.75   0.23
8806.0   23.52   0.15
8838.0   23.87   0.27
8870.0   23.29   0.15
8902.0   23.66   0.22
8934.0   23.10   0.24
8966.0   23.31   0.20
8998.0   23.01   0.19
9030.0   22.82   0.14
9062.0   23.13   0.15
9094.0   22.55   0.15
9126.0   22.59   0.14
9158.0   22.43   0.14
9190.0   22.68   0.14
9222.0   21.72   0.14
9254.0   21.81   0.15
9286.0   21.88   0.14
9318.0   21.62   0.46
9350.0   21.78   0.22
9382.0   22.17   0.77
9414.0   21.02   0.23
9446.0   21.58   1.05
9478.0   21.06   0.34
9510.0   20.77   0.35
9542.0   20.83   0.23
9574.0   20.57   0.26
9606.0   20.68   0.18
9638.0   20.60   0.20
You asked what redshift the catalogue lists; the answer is 0.00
